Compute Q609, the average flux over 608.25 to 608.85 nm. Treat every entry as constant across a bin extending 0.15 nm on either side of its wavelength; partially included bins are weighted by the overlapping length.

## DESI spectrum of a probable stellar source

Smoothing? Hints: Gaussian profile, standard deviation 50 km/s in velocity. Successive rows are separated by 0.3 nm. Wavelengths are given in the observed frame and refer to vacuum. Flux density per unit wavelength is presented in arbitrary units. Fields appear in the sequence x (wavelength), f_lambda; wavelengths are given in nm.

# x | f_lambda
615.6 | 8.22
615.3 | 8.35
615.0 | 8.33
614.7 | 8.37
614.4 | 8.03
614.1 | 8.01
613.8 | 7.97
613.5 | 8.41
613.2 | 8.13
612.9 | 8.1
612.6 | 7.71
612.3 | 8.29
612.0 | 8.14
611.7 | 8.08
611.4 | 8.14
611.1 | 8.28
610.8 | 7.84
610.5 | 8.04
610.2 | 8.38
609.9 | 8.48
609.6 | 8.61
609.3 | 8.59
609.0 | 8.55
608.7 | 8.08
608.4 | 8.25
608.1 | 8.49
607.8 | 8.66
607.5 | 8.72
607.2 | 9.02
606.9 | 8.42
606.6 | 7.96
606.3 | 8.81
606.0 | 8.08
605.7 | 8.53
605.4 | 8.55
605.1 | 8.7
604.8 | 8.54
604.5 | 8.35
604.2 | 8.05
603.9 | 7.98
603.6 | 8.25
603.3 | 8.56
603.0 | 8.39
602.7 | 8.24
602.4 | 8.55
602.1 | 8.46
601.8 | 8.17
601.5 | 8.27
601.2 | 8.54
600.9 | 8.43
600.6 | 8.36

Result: 8.16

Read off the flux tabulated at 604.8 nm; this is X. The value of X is 8.54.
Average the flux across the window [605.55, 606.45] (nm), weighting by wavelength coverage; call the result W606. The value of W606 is 8.47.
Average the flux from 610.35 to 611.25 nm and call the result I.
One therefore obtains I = 8.05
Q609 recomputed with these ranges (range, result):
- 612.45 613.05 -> 7.9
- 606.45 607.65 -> 8.53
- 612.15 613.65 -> 8.13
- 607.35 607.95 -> 8.69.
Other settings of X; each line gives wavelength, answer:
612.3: 8.29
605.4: 8.55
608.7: 8.08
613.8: 7.97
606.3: 8.81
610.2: 8.38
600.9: 8.43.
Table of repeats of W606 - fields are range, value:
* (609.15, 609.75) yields 8.6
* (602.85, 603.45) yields 8.47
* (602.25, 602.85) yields 8.39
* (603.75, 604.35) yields 8.01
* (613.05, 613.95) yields 8.17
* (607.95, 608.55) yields 8.37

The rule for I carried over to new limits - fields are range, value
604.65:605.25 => 8.62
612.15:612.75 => 8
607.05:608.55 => 8.63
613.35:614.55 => 8.11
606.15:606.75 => 8.38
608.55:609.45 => 8.41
